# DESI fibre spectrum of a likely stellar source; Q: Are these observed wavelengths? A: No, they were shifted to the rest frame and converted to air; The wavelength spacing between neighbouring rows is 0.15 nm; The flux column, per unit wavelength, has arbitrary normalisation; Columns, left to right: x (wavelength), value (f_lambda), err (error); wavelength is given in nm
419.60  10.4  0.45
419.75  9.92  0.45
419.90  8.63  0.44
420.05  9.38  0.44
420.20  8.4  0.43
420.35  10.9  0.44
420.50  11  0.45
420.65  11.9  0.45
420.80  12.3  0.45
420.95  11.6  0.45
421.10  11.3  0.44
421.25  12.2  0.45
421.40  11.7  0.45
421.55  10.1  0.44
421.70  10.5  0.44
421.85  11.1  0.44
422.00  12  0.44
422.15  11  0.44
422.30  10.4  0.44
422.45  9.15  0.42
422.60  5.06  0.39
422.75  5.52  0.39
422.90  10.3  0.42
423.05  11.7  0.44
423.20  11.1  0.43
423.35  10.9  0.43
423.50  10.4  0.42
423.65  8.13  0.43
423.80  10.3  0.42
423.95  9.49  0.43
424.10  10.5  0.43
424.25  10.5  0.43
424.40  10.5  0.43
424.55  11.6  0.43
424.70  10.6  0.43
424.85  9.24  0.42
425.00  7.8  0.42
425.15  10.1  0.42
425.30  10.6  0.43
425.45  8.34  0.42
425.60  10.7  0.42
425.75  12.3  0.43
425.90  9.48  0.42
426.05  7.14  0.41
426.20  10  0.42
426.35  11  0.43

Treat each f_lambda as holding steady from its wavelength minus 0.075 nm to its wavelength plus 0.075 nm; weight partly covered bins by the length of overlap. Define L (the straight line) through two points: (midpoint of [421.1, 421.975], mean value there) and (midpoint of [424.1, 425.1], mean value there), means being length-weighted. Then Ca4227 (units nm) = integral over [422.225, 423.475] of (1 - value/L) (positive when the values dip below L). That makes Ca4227 0.16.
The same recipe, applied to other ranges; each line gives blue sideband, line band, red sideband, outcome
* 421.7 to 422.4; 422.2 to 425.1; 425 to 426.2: 0.203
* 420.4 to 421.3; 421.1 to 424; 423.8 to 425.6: 0.224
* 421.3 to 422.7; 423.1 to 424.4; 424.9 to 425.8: -0.031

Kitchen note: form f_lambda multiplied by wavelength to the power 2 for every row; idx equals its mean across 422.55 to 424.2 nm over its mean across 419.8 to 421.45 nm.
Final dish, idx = 0.89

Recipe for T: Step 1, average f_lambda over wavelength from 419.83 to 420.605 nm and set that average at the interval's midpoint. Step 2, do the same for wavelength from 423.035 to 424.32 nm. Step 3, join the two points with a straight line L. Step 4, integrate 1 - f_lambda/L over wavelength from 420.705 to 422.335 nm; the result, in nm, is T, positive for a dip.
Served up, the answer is -0.23 nm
